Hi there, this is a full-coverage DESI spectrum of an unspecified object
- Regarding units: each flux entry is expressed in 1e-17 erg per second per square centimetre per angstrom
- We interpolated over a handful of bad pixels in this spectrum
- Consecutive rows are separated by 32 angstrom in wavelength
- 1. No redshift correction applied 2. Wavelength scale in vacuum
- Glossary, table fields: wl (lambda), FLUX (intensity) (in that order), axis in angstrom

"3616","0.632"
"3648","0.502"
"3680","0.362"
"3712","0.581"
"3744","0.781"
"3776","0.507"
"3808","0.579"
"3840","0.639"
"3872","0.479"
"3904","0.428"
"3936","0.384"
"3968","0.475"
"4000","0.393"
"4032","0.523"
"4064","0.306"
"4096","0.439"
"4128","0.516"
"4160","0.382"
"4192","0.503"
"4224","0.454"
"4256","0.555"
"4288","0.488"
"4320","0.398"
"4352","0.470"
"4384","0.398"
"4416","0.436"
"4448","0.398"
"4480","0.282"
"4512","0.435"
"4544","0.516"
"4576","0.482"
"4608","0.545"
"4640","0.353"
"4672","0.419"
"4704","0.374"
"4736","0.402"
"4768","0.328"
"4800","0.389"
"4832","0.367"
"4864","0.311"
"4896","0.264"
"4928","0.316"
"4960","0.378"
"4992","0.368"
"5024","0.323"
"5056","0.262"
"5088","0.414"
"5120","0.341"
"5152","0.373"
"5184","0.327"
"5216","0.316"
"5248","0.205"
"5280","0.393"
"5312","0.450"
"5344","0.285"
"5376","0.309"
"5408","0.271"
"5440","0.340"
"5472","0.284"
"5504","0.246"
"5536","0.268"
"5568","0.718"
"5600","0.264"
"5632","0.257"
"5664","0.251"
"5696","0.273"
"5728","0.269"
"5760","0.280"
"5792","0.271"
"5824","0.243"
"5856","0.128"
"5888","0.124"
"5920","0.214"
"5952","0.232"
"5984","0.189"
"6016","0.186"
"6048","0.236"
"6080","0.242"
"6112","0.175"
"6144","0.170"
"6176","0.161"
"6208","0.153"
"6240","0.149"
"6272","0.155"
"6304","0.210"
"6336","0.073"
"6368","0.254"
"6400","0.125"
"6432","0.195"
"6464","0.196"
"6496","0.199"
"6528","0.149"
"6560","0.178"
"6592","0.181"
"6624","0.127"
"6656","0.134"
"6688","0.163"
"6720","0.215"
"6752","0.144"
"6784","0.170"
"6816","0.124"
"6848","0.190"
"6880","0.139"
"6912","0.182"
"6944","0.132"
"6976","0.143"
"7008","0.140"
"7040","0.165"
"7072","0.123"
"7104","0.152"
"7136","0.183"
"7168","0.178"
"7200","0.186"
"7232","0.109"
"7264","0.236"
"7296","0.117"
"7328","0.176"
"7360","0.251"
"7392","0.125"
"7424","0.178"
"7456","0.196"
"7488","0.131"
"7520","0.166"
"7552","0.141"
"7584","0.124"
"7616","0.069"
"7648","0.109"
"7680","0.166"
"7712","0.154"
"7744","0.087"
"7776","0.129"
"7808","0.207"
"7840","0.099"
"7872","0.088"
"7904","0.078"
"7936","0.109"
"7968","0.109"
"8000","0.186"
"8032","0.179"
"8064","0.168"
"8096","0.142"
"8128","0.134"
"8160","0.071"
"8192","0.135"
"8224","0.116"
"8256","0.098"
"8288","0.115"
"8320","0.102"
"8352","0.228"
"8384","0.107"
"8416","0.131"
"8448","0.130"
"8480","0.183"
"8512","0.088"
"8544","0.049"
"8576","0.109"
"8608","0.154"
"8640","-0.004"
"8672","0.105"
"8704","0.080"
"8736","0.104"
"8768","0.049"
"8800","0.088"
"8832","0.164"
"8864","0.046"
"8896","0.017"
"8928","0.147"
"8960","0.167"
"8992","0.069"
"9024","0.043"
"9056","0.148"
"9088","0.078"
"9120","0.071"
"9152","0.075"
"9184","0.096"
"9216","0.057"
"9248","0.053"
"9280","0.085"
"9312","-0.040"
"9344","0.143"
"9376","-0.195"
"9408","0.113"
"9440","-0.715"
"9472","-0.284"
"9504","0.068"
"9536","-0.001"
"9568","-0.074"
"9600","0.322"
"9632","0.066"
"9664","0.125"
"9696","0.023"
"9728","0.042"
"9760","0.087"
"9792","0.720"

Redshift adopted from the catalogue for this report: 1.63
